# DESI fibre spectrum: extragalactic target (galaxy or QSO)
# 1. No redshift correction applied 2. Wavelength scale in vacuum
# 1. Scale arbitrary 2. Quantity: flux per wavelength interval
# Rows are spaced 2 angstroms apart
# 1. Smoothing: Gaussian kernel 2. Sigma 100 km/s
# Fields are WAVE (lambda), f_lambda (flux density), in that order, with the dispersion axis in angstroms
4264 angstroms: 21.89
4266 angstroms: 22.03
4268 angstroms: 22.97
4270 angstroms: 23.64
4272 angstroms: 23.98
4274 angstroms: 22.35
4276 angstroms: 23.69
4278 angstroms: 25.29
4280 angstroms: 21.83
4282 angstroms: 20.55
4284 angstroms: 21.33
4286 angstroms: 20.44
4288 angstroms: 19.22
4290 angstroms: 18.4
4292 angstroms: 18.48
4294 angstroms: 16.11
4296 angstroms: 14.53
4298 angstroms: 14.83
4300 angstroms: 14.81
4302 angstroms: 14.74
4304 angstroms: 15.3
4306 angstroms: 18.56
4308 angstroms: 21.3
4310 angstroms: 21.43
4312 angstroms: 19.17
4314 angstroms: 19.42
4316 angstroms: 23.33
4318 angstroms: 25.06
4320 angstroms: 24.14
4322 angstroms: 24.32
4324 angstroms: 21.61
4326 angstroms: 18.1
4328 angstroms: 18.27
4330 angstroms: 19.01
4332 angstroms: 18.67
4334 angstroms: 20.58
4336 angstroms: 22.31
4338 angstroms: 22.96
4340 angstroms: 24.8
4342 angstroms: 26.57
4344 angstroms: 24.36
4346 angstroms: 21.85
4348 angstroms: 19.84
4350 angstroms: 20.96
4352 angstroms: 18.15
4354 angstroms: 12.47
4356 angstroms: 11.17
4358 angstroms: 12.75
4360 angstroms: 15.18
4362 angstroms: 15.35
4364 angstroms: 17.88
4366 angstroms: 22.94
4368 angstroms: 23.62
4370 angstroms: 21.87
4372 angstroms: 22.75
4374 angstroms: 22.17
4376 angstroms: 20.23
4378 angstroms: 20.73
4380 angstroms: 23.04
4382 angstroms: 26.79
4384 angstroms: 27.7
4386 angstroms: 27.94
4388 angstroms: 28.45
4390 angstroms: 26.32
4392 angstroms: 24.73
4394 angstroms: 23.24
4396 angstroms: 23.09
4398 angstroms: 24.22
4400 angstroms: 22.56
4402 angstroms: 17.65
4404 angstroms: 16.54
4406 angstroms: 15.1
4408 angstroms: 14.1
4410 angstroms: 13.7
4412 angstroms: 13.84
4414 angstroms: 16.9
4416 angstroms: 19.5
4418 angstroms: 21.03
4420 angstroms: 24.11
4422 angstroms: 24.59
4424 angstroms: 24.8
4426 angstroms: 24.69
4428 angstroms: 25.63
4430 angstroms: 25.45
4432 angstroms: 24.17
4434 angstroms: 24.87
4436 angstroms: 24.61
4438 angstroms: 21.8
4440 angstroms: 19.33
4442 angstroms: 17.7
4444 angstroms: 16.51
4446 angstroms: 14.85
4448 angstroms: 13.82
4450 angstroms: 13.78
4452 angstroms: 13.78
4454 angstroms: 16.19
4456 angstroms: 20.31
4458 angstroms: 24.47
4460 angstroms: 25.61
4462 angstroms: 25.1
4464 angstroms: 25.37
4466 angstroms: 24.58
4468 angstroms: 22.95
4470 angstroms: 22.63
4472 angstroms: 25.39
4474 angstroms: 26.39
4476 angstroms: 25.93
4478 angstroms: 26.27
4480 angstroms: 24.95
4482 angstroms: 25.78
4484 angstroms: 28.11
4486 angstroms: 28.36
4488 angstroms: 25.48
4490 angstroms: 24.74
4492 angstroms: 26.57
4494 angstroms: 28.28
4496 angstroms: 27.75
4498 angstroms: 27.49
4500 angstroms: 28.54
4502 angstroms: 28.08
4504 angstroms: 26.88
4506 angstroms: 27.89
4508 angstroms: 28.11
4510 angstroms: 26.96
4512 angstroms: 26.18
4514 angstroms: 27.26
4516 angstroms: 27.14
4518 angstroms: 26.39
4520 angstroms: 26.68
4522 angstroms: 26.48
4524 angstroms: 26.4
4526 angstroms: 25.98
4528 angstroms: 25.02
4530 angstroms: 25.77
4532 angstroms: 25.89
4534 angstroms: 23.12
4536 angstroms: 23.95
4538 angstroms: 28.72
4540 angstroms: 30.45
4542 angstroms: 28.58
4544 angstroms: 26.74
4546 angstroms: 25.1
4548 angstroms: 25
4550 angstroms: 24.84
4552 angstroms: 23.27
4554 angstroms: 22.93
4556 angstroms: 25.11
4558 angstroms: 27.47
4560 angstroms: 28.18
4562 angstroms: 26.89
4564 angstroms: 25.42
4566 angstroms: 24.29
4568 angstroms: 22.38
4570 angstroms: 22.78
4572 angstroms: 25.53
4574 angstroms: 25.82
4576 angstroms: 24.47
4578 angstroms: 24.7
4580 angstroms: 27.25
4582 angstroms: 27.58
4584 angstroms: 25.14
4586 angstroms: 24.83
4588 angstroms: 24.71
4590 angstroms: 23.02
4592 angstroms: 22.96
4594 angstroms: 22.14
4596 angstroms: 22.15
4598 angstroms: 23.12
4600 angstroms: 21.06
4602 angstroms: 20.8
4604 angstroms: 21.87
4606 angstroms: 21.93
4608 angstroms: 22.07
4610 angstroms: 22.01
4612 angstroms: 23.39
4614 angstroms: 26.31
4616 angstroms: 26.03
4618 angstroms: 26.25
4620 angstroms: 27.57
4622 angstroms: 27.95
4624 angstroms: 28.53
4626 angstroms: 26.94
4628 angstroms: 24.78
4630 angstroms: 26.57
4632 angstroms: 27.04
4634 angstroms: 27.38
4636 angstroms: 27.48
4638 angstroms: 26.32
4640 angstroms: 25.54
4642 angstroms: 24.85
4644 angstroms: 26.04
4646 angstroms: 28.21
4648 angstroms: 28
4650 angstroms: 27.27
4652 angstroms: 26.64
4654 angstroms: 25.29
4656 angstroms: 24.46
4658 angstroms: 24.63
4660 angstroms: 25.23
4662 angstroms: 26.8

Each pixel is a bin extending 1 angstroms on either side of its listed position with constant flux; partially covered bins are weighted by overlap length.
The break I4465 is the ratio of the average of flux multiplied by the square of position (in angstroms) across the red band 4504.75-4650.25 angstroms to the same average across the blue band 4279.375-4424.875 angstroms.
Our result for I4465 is 1.4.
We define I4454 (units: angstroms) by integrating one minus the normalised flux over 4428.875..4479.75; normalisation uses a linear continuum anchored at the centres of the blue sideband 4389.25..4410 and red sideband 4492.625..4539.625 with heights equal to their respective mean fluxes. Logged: 3.6 angstroms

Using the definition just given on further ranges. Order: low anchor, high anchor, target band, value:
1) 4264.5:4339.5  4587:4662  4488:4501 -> -2.2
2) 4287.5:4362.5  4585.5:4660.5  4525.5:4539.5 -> -1.4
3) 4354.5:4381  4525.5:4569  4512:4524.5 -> -1.1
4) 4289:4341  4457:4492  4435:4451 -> 4.3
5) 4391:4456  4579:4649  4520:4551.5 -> -4.3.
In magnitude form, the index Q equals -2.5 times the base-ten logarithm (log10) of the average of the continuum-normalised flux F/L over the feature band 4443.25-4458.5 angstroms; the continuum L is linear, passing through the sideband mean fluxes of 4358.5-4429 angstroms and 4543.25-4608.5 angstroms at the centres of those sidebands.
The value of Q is 0.33 mag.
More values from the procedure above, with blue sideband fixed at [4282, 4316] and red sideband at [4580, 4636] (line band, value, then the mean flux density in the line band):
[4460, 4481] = -0.15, 25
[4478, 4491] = -0.19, 26.2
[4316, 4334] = -0.13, 21.2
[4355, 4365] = 0.33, 14.5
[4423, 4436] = -0.19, 24.9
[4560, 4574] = -0.05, 24.9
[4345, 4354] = 0.00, 19.3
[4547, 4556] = -0.03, 24.1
